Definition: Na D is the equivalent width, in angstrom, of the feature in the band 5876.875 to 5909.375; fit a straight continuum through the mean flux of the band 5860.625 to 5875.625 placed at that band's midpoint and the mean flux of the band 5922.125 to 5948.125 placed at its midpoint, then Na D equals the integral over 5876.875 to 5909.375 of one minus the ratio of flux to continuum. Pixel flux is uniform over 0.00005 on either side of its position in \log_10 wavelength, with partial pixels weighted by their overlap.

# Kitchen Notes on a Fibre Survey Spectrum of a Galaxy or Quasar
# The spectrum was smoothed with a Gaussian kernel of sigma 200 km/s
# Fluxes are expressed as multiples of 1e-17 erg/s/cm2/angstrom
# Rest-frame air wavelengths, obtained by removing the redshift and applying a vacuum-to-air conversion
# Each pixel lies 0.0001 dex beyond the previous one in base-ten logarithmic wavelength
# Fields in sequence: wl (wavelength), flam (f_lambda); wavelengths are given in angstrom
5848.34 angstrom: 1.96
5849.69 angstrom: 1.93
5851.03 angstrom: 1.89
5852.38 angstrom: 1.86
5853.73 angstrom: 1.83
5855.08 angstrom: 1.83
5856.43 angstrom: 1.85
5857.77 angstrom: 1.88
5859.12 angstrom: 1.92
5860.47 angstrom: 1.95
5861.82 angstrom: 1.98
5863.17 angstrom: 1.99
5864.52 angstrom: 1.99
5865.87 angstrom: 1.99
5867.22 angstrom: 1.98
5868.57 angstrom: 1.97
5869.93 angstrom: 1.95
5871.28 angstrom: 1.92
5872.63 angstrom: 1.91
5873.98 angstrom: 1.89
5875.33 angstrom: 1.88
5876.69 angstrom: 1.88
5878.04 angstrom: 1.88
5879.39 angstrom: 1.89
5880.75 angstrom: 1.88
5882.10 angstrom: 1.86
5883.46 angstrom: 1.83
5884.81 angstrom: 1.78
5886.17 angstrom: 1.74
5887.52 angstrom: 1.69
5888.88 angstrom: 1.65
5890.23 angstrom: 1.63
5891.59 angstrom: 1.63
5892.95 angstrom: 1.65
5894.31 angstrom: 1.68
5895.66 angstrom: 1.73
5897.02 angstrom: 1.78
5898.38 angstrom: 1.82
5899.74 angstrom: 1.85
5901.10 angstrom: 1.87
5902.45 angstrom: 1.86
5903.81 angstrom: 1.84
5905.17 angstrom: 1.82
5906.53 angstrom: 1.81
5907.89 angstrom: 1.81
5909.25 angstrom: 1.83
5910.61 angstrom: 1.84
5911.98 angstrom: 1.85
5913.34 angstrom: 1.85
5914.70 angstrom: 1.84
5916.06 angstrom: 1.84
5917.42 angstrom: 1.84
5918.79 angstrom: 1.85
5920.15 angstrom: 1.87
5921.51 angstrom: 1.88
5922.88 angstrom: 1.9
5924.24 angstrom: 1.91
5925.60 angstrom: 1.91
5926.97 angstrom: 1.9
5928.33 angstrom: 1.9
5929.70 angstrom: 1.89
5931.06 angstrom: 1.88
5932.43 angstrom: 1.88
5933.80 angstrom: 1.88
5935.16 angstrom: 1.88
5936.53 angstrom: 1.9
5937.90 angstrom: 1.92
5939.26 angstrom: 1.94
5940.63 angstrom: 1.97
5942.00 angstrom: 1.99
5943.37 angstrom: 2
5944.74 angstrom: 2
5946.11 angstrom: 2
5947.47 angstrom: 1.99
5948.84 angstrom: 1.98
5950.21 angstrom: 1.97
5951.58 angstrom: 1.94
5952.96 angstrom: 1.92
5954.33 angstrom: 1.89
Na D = 2.7 angstrom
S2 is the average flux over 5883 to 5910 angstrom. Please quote 1.77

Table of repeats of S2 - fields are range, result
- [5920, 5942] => 1.9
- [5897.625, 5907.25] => 1.84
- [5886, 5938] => 1.82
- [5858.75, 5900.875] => 1.84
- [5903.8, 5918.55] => 1.83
